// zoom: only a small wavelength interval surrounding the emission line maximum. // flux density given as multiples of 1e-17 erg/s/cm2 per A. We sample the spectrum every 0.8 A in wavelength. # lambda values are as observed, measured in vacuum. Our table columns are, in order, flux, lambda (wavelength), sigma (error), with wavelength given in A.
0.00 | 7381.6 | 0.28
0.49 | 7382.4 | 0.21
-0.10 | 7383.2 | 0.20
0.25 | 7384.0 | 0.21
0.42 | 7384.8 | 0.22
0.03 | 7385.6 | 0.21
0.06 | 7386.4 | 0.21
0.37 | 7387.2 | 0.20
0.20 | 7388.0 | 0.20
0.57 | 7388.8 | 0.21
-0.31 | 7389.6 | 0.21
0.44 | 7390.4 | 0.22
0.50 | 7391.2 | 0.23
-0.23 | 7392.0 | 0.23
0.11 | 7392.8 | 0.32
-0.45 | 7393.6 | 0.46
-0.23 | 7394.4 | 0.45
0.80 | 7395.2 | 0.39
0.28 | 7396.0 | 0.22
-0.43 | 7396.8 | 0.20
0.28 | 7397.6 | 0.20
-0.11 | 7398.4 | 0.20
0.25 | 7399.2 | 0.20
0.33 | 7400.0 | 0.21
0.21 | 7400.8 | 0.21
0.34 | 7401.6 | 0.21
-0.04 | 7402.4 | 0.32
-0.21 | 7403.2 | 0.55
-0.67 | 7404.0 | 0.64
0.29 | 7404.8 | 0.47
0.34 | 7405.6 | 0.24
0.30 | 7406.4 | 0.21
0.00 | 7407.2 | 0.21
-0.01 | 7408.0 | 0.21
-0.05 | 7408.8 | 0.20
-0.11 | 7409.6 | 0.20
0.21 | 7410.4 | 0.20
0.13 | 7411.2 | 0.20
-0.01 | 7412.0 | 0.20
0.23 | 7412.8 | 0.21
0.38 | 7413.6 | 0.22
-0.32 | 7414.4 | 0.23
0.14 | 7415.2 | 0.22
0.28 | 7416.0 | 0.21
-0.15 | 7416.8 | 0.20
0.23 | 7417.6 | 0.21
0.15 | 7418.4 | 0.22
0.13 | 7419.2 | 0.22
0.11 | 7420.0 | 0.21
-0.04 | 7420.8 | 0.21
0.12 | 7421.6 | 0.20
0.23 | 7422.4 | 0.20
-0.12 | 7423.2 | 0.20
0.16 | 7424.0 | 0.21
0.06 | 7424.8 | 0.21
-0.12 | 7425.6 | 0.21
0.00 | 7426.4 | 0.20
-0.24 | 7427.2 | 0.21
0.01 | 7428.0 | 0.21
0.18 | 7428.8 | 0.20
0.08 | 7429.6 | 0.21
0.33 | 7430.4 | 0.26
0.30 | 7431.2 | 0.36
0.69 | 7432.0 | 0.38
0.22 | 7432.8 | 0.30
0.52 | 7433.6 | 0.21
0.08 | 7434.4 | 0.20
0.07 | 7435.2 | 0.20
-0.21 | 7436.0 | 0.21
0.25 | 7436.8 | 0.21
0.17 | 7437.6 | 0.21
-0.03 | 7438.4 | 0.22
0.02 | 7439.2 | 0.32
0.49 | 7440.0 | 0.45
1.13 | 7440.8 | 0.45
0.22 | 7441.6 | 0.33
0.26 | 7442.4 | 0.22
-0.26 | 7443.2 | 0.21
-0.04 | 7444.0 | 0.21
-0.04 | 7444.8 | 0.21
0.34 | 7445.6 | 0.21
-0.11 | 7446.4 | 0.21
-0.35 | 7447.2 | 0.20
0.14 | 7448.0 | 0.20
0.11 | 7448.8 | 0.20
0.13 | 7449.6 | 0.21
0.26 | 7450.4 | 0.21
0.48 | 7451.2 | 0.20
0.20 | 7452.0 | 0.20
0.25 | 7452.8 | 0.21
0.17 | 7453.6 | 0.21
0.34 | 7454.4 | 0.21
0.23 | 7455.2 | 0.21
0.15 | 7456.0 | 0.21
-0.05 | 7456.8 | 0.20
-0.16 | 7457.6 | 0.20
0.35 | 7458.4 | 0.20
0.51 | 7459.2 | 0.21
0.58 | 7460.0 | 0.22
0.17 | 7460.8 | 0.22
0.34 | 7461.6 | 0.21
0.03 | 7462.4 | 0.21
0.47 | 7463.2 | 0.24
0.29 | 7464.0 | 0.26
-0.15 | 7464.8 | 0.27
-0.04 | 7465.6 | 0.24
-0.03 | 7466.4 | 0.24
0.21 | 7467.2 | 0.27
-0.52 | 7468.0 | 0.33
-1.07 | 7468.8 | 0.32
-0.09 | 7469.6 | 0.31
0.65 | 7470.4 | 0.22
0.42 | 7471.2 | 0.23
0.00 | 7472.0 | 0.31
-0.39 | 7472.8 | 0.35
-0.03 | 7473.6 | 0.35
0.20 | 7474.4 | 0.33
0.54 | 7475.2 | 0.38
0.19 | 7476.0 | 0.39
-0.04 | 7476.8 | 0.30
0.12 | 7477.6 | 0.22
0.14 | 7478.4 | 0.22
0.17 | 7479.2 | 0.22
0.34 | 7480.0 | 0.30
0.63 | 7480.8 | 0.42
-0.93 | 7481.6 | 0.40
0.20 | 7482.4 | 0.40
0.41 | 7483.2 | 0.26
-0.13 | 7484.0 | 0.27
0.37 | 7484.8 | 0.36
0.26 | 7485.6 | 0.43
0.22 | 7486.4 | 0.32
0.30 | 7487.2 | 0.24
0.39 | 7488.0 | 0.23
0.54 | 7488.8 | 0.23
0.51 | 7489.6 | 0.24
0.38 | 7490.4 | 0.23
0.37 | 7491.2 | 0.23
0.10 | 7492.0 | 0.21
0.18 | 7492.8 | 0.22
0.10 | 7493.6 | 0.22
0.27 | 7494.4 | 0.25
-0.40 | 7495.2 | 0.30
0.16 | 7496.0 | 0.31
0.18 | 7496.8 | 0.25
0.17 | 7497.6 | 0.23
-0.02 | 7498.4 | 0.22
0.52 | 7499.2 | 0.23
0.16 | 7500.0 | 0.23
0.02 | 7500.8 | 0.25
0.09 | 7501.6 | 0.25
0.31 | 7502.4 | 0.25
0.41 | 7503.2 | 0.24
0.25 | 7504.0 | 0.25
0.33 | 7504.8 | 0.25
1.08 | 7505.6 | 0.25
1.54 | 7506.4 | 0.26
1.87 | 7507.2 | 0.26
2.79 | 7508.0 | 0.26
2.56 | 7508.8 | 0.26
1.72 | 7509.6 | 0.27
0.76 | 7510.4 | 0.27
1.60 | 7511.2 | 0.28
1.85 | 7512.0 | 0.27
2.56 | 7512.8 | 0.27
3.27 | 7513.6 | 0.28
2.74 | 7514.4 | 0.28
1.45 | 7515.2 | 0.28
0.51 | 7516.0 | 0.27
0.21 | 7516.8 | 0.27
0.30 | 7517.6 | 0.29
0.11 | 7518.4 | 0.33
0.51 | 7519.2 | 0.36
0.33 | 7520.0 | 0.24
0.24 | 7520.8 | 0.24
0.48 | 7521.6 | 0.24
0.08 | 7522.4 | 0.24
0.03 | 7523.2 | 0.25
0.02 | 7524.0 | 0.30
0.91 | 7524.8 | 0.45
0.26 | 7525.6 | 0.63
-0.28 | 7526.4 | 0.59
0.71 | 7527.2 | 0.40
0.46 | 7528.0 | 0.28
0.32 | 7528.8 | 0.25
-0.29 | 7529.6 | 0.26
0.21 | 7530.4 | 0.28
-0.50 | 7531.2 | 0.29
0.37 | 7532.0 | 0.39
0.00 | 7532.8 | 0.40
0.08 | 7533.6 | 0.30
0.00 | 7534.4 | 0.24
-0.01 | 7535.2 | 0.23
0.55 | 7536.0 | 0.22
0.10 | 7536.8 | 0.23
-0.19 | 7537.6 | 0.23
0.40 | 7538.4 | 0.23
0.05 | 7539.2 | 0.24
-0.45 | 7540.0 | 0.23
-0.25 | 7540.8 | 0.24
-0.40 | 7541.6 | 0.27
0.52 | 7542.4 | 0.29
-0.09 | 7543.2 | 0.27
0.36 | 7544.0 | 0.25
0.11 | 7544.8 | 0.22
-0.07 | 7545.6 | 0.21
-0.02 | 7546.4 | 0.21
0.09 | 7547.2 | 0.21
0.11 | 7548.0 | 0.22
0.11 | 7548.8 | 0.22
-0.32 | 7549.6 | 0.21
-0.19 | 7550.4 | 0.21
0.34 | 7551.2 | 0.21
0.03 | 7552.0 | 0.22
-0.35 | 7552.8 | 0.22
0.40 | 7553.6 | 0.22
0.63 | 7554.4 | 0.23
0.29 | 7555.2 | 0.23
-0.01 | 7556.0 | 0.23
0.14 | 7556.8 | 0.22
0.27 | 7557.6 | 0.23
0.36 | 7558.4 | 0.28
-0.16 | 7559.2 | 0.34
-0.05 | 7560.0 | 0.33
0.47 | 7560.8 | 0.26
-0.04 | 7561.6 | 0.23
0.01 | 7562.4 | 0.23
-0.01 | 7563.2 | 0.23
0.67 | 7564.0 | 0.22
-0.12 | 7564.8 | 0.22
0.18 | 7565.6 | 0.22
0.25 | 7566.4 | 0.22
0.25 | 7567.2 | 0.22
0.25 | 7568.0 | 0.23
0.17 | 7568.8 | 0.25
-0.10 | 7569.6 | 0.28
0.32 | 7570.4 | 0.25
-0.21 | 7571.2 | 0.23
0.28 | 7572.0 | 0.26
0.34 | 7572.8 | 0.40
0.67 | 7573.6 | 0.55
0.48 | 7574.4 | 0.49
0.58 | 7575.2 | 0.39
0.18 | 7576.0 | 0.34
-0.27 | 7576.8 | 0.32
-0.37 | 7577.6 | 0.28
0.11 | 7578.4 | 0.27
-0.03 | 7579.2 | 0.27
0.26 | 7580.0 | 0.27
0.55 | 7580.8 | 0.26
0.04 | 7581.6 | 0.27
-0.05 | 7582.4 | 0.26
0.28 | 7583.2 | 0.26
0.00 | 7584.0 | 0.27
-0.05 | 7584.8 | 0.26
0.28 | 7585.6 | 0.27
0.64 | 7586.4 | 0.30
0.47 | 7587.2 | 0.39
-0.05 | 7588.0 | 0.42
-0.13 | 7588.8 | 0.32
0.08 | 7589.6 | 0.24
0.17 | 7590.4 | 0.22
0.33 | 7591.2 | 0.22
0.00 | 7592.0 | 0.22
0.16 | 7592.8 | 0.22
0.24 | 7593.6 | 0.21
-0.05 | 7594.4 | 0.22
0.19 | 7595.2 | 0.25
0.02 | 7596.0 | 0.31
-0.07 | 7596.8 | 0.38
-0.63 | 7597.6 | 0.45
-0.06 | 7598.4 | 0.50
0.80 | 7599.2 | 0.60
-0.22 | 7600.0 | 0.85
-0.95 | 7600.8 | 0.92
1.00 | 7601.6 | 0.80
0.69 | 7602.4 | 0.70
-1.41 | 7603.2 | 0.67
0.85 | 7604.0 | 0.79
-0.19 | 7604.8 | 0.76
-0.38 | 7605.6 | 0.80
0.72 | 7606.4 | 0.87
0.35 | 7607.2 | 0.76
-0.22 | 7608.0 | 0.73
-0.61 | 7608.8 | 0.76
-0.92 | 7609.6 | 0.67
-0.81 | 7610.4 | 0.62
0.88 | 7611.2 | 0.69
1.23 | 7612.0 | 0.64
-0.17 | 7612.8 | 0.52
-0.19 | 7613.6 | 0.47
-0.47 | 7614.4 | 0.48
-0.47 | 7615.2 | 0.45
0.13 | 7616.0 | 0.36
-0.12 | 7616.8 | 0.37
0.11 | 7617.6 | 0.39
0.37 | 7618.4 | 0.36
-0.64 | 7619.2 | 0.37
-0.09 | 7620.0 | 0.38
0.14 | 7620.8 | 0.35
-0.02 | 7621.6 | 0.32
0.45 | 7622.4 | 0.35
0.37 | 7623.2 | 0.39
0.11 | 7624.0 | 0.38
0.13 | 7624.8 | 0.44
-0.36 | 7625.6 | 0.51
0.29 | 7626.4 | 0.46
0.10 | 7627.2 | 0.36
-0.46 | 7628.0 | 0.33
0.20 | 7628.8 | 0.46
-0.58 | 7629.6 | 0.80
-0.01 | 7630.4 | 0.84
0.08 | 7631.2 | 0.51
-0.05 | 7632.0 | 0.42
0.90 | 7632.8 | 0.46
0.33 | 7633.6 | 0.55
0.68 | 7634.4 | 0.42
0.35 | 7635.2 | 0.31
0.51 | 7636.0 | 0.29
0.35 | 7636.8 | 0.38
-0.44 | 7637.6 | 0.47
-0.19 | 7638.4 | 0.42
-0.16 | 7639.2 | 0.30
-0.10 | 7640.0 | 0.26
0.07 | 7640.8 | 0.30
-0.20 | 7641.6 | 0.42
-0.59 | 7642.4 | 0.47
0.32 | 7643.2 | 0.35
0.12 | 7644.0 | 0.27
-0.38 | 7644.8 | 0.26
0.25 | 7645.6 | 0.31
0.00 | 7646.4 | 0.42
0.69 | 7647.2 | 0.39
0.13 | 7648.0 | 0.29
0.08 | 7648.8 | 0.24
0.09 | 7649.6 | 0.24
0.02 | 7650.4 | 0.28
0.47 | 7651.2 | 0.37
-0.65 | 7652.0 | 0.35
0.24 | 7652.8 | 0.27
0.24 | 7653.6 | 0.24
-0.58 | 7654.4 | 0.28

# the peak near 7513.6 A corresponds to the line [O II] 3727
